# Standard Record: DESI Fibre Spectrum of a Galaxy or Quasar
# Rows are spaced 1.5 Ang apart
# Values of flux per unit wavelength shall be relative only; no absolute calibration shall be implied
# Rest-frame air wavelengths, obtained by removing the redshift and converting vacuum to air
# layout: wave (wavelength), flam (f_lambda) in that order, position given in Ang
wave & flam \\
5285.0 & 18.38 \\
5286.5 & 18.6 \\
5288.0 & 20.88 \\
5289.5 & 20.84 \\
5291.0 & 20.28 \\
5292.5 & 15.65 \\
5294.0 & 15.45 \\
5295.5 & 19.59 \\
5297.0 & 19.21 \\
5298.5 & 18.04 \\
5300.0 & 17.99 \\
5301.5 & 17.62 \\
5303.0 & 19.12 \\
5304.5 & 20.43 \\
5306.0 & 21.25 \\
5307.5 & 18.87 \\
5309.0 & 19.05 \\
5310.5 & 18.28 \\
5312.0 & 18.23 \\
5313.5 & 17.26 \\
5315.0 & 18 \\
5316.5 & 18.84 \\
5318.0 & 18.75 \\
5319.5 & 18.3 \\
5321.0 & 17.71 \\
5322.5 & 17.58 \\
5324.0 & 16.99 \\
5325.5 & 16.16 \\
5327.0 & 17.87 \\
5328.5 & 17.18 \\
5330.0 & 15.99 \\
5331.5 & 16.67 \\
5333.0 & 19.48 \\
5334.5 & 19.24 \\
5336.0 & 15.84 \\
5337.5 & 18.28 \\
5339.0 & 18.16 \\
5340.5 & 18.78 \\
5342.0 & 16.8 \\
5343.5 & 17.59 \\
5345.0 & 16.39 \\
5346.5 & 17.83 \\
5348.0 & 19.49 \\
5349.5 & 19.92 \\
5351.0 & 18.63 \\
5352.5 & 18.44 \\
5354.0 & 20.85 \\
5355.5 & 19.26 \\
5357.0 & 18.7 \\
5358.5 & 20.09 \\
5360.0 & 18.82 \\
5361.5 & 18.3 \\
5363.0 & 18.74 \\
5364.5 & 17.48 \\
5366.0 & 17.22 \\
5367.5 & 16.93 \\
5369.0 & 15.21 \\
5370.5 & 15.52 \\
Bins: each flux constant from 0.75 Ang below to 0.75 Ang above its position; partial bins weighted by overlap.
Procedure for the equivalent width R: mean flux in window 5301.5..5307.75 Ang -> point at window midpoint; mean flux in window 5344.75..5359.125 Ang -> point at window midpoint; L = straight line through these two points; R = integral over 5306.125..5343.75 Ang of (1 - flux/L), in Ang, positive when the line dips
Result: 3.0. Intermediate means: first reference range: 19.7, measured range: 17.9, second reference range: 19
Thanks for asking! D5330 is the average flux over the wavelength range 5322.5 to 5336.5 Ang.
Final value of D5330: 17.3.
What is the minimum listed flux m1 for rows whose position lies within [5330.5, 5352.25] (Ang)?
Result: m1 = 15.84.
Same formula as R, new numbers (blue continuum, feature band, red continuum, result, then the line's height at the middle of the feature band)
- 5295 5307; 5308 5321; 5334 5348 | 0.2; 18.7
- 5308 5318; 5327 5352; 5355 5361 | 1.2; 18.8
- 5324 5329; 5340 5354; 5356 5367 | -0.4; 17.9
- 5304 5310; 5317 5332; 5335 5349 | 1.1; 18.8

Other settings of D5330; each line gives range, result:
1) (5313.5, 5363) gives 18.1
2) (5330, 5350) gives 17.9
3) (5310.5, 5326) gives 17.8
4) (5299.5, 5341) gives 18.1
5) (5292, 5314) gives 18.4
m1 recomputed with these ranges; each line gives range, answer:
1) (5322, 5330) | 15.99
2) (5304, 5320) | 17.26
